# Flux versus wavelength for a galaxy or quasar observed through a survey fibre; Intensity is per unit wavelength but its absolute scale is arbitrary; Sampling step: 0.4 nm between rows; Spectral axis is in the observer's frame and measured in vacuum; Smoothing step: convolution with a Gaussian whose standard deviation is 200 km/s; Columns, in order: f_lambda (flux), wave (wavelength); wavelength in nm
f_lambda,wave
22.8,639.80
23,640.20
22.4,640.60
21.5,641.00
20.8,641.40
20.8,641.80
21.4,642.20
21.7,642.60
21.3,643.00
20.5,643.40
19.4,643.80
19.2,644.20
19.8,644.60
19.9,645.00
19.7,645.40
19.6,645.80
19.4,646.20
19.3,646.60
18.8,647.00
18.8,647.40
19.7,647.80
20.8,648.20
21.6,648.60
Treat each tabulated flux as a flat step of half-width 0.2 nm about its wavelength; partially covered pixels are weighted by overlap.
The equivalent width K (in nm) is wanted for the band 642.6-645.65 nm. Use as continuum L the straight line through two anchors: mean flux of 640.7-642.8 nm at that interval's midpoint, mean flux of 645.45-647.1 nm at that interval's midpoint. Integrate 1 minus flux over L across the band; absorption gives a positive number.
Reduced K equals 0.03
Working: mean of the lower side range 21.3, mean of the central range 20.1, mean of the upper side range 19.3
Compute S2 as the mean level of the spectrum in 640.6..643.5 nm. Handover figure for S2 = 21.3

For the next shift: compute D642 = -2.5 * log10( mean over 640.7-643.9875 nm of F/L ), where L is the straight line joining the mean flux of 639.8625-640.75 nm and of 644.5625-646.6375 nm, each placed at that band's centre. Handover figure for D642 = 0.03 mag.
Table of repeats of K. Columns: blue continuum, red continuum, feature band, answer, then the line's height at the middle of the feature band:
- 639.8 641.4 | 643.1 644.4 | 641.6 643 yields -0.03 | 20.9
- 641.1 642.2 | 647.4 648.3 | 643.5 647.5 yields 0.17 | 20.3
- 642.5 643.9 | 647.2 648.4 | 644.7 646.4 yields 0.05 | 20.2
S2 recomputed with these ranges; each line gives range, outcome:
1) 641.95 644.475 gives 20.6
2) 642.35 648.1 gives 19.8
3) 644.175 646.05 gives 19.7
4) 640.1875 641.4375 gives 21.9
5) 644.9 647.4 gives 19.4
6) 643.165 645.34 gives 19.8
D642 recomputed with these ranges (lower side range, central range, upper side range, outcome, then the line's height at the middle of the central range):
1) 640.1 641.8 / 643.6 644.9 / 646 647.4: 0.039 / 20.2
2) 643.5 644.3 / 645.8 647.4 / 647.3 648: 0.010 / 19.4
